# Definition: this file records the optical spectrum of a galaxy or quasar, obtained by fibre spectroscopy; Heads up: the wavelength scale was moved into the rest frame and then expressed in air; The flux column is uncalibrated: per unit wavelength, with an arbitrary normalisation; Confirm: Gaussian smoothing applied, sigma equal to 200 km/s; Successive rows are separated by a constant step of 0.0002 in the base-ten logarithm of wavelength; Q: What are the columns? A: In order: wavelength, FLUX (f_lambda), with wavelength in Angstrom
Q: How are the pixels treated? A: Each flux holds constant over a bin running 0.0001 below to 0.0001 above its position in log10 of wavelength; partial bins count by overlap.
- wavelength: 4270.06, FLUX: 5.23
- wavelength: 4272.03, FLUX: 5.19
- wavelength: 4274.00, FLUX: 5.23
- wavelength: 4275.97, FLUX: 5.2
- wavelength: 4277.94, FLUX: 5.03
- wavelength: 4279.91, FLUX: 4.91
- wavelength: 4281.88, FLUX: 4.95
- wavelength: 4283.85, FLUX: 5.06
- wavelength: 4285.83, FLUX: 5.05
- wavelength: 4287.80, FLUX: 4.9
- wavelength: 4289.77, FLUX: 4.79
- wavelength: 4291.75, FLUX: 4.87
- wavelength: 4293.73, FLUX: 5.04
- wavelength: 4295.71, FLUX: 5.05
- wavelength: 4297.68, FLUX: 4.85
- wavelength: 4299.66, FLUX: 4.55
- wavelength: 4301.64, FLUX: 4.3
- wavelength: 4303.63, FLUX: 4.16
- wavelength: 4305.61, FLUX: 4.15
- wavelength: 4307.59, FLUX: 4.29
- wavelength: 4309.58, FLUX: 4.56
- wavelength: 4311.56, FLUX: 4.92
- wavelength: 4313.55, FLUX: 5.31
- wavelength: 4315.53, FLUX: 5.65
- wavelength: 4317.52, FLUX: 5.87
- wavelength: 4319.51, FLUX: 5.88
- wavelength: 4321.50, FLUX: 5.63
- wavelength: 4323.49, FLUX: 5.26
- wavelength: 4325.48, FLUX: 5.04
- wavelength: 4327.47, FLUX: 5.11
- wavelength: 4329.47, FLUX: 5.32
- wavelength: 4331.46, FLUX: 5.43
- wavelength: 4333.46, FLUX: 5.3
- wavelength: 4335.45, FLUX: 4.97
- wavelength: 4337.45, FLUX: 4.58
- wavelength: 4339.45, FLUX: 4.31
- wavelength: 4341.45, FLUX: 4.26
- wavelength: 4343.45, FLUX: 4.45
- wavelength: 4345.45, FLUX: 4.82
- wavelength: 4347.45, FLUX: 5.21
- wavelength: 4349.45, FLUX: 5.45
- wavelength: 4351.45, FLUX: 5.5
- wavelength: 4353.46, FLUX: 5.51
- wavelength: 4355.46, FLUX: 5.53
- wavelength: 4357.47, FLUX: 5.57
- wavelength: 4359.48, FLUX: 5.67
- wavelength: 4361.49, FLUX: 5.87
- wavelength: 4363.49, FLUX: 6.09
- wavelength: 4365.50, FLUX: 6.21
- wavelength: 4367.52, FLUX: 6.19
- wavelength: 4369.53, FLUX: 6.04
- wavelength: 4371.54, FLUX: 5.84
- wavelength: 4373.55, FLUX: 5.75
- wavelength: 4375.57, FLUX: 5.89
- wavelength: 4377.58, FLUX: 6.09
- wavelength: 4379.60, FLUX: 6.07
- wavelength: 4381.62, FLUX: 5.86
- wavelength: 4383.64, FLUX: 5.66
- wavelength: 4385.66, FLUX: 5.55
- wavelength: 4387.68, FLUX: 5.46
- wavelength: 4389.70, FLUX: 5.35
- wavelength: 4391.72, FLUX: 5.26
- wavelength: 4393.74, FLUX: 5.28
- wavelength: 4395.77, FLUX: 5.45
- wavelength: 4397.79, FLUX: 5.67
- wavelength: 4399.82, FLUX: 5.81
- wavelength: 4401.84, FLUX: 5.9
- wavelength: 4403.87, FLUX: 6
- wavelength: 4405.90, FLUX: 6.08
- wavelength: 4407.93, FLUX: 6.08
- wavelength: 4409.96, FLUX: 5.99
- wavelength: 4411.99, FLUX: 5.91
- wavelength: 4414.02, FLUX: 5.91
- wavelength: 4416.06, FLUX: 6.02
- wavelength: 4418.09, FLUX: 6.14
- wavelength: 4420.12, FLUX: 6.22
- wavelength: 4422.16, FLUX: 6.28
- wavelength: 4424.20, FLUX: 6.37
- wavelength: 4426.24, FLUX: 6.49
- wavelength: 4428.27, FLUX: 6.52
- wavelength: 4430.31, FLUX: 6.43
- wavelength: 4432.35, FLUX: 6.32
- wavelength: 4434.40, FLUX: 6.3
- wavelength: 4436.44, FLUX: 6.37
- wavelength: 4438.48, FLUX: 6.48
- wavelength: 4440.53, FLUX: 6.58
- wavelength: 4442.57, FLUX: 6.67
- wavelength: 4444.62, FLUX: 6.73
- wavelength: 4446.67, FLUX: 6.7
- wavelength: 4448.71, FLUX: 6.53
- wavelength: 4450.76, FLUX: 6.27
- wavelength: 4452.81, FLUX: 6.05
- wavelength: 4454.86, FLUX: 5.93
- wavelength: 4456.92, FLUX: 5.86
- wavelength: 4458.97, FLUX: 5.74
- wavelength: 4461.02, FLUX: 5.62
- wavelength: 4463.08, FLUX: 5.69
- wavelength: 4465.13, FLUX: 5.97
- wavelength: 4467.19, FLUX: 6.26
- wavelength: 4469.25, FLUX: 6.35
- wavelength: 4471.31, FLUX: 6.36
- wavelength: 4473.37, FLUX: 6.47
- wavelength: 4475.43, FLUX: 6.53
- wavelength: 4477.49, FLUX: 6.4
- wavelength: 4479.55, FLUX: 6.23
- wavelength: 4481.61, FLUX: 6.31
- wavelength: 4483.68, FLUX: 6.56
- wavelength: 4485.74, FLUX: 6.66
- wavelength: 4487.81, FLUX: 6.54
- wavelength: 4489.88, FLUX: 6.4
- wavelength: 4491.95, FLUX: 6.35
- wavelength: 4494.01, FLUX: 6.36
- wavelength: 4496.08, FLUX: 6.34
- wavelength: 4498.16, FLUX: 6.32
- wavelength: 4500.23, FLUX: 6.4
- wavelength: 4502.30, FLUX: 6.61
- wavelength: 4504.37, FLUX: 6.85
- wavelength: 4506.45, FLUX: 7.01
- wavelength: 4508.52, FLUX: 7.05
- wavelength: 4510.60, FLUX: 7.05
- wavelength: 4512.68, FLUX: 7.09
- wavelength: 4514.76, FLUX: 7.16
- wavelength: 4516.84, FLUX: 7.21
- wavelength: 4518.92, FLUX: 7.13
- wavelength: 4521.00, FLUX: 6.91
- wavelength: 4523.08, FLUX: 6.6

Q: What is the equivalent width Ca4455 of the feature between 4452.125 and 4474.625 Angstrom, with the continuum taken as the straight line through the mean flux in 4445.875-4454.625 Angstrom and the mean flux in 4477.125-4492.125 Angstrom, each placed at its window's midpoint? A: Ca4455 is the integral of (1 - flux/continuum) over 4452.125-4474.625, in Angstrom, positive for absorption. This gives 1.23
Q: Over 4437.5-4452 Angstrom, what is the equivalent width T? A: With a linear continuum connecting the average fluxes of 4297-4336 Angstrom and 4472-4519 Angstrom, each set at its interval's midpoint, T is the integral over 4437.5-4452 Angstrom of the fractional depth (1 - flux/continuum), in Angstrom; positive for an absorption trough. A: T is -0.9 Angstrom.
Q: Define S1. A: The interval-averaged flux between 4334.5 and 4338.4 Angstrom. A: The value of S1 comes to 4.77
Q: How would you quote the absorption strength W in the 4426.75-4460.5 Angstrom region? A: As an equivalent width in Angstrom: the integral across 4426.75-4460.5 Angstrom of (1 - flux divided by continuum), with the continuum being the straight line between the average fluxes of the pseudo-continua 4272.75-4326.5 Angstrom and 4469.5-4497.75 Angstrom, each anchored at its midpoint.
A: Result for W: -1.3 Angstrom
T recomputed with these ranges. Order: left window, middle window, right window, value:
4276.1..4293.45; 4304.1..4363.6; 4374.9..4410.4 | 1.75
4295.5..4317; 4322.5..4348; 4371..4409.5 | 0.74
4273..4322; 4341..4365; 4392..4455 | 0.56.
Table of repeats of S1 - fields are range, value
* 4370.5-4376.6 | 5.84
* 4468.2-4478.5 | 6.42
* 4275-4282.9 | 5.02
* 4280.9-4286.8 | 5.02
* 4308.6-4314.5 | 4.93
